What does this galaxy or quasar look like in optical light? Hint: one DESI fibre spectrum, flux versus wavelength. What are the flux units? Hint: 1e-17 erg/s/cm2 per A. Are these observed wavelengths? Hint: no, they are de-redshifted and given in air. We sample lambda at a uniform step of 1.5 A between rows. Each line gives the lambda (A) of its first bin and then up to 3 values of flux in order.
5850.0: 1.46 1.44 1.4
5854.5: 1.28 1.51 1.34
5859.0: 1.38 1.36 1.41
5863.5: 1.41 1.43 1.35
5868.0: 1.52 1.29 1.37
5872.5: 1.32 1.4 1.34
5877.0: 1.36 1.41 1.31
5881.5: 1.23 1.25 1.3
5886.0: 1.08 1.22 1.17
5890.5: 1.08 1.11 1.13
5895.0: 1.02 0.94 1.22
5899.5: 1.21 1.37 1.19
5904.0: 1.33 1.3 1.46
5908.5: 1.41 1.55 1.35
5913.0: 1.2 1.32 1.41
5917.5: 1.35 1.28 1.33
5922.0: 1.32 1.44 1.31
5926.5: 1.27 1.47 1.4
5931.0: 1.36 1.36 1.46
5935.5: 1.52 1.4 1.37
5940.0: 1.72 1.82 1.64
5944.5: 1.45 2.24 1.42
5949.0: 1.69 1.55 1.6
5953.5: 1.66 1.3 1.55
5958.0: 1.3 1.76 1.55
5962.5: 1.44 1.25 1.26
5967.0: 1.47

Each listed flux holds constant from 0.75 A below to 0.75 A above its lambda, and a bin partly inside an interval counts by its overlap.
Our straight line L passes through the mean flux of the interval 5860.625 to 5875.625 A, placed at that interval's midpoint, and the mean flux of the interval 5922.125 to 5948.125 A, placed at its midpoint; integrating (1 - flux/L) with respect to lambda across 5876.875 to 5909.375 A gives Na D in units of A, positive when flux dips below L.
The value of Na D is 4.5 A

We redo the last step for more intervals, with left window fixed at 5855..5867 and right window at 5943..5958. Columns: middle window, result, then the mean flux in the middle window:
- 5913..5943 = 2.5 A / 1.42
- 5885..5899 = 3.4 A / 1.11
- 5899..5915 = 1.7 A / 1.34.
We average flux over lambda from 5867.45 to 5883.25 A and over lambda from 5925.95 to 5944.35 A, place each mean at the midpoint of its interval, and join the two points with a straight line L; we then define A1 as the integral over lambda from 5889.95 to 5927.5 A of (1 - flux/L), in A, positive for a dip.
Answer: 3.8 A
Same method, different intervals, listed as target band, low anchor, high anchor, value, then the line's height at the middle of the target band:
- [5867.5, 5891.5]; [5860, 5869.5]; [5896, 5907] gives 1.0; 1.34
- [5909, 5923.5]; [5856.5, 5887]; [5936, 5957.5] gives 1.4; 1.49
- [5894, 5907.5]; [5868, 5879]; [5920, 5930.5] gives 1.4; 1.36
